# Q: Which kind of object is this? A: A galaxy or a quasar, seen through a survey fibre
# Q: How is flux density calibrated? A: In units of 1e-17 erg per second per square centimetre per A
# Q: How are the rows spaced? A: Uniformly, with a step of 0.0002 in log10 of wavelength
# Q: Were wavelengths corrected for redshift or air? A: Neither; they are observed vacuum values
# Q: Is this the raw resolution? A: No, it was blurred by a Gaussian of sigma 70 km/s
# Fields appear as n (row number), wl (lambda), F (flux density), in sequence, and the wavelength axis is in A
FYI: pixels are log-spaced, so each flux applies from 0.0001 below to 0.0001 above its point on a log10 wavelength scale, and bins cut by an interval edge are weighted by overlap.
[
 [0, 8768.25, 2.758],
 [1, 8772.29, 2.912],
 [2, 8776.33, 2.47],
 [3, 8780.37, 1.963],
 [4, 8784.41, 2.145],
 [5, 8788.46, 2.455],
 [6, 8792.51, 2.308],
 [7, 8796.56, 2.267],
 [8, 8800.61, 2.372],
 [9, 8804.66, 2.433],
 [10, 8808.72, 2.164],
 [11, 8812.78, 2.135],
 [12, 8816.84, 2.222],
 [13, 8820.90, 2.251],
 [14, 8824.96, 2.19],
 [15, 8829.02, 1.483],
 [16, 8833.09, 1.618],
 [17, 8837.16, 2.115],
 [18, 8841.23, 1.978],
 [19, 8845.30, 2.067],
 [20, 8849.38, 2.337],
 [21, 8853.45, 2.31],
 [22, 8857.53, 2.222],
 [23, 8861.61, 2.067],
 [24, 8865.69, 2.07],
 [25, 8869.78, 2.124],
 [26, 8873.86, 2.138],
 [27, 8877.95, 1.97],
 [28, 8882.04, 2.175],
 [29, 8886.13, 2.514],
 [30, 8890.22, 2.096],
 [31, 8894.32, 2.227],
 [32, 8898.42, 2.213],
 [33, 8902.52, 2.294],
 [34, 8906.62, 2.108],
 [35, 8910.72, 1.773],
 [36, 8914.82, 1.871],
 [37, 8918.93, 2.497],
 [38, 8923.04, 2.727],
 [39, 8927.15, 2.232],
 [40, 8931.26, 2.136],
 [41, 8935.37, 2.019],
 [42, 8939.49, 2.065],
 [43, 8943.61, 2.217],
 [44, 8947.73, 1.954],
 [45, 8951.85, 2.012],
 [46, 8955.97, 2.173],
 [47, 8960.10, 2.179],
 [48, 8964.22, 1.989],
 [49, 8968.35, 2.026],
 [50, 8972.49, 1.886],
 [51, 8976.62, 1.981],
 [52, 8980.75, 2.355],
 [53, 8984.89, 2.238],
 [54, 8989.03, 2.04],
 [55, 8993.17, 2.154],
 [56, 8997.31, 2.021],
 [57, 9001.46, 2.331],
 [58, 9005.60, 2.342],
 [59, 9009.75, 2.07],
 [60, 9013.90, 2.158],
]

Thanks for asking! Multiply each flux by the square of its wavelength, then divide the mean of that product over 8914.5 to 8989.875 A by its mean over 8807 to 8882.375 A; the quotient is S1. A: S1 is 1.1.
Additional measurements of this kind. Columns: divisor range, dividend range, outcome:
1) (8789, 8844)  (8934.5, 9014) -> 1.03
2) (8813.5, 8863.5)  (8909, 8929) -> 1.09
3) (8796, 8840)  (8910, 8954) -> 1.05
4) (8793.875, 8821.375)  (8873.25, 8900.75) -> 0.99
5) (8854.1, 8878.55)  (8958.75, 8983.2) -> 1.00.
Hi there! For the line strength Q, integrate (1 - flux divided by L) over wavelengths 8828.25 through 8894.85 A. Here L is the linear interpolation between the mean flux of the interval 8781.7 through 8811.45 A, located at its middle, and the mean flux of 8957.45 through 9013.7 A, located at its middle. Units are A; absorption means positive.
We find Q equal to 4.1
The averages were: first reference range 2.29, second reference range 2.13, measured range 2.1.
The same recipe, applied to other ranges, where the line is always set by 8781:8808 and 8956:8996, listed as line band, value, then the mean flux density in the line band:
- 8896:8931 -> -0.7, 2.21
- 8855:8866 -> 0.5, 2.14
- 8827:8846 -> 3.5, 1.84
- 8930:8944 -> 0.3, 2.09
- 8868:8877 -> 0.4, 2.11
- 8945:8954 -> 0.5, 2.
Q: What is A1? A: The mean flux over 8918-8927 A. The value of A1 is 2.55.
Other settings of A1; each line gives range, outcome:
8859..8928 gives 2.18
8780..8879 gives 2.14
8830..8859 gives 2.07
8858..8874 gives 2.11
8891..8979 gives 2.12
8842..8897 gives 2.17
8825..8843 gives 1.84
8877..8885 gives 2.14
